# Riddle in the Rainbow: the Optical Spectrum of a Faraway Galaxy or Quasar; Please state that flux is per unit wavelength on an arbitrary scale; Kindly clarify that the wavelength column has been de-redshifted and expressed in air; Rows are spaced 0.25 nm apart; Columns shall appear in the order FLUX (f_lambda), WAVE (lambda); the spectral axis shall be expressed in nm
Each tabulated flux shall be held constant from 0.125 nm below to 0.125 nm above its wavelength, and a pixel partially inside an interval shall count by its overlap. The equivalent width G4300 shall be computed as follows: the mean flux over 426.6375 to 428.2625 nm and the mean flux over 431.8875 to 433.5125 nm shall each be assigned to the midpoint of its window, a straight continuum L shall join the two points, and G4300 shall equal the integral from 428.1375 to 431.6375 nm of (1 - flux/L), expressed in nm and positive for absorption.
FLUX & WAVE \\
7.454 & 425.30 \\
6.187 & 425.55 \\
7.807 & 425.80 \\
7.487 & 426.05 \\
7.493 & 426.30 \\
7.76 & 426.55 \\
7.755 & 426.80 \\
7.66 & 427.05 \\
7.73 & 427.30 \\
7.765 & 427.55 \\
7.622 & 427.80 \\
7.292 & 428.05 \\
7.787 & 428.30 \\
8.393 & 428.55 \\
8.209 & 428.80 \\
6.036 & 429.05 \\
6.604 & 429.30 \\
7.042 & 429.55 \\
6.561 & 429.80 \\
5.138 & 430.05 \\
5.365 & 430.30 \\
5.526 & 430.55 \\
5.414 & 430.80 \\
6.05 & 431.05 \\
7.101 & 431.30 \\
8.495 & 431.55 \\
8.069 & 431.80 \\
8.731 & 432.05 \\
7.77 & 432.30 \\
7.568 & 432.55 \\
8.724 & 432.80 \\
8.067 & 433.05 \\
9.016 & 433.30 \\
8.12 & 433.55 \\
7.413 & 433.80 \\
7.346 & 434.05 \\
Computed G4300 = 0.55 nm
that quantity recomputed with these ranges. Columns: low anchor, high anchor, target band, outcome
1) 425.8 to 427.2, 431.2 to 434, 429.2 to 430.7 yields 0.356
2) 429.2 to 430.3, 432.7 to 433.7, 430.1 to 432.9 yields 0.114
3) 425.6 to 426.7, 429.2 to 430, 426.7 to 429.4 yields -0.200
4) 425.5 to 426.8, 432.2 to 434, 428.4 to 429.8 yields 0.092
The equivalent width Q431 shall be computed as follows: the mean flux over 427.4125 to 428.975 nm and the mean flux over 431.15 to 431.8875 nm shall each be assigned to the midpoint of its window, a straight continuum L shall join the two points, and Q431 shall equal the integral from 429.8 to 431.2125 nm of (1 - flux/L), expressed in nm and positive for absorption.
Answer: 0.393 nm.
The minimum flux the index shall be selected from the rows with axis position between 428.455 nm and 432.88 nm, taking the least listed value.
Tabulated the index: 5.138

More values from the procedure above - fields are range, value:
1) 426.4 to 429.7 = 6.036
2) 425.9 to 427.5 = 7.487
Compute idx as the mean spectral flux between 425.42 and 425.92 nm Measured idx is 6.99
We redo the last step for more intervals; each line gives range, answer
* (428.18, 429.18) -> 7.6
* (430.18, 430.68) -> 5.45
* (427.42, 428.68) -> 7.77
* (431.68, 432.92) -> 8.17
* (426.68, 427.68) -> 7.73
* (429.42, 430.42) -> 6.03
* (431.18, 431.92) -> 7.89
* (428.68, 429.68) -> 6.96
